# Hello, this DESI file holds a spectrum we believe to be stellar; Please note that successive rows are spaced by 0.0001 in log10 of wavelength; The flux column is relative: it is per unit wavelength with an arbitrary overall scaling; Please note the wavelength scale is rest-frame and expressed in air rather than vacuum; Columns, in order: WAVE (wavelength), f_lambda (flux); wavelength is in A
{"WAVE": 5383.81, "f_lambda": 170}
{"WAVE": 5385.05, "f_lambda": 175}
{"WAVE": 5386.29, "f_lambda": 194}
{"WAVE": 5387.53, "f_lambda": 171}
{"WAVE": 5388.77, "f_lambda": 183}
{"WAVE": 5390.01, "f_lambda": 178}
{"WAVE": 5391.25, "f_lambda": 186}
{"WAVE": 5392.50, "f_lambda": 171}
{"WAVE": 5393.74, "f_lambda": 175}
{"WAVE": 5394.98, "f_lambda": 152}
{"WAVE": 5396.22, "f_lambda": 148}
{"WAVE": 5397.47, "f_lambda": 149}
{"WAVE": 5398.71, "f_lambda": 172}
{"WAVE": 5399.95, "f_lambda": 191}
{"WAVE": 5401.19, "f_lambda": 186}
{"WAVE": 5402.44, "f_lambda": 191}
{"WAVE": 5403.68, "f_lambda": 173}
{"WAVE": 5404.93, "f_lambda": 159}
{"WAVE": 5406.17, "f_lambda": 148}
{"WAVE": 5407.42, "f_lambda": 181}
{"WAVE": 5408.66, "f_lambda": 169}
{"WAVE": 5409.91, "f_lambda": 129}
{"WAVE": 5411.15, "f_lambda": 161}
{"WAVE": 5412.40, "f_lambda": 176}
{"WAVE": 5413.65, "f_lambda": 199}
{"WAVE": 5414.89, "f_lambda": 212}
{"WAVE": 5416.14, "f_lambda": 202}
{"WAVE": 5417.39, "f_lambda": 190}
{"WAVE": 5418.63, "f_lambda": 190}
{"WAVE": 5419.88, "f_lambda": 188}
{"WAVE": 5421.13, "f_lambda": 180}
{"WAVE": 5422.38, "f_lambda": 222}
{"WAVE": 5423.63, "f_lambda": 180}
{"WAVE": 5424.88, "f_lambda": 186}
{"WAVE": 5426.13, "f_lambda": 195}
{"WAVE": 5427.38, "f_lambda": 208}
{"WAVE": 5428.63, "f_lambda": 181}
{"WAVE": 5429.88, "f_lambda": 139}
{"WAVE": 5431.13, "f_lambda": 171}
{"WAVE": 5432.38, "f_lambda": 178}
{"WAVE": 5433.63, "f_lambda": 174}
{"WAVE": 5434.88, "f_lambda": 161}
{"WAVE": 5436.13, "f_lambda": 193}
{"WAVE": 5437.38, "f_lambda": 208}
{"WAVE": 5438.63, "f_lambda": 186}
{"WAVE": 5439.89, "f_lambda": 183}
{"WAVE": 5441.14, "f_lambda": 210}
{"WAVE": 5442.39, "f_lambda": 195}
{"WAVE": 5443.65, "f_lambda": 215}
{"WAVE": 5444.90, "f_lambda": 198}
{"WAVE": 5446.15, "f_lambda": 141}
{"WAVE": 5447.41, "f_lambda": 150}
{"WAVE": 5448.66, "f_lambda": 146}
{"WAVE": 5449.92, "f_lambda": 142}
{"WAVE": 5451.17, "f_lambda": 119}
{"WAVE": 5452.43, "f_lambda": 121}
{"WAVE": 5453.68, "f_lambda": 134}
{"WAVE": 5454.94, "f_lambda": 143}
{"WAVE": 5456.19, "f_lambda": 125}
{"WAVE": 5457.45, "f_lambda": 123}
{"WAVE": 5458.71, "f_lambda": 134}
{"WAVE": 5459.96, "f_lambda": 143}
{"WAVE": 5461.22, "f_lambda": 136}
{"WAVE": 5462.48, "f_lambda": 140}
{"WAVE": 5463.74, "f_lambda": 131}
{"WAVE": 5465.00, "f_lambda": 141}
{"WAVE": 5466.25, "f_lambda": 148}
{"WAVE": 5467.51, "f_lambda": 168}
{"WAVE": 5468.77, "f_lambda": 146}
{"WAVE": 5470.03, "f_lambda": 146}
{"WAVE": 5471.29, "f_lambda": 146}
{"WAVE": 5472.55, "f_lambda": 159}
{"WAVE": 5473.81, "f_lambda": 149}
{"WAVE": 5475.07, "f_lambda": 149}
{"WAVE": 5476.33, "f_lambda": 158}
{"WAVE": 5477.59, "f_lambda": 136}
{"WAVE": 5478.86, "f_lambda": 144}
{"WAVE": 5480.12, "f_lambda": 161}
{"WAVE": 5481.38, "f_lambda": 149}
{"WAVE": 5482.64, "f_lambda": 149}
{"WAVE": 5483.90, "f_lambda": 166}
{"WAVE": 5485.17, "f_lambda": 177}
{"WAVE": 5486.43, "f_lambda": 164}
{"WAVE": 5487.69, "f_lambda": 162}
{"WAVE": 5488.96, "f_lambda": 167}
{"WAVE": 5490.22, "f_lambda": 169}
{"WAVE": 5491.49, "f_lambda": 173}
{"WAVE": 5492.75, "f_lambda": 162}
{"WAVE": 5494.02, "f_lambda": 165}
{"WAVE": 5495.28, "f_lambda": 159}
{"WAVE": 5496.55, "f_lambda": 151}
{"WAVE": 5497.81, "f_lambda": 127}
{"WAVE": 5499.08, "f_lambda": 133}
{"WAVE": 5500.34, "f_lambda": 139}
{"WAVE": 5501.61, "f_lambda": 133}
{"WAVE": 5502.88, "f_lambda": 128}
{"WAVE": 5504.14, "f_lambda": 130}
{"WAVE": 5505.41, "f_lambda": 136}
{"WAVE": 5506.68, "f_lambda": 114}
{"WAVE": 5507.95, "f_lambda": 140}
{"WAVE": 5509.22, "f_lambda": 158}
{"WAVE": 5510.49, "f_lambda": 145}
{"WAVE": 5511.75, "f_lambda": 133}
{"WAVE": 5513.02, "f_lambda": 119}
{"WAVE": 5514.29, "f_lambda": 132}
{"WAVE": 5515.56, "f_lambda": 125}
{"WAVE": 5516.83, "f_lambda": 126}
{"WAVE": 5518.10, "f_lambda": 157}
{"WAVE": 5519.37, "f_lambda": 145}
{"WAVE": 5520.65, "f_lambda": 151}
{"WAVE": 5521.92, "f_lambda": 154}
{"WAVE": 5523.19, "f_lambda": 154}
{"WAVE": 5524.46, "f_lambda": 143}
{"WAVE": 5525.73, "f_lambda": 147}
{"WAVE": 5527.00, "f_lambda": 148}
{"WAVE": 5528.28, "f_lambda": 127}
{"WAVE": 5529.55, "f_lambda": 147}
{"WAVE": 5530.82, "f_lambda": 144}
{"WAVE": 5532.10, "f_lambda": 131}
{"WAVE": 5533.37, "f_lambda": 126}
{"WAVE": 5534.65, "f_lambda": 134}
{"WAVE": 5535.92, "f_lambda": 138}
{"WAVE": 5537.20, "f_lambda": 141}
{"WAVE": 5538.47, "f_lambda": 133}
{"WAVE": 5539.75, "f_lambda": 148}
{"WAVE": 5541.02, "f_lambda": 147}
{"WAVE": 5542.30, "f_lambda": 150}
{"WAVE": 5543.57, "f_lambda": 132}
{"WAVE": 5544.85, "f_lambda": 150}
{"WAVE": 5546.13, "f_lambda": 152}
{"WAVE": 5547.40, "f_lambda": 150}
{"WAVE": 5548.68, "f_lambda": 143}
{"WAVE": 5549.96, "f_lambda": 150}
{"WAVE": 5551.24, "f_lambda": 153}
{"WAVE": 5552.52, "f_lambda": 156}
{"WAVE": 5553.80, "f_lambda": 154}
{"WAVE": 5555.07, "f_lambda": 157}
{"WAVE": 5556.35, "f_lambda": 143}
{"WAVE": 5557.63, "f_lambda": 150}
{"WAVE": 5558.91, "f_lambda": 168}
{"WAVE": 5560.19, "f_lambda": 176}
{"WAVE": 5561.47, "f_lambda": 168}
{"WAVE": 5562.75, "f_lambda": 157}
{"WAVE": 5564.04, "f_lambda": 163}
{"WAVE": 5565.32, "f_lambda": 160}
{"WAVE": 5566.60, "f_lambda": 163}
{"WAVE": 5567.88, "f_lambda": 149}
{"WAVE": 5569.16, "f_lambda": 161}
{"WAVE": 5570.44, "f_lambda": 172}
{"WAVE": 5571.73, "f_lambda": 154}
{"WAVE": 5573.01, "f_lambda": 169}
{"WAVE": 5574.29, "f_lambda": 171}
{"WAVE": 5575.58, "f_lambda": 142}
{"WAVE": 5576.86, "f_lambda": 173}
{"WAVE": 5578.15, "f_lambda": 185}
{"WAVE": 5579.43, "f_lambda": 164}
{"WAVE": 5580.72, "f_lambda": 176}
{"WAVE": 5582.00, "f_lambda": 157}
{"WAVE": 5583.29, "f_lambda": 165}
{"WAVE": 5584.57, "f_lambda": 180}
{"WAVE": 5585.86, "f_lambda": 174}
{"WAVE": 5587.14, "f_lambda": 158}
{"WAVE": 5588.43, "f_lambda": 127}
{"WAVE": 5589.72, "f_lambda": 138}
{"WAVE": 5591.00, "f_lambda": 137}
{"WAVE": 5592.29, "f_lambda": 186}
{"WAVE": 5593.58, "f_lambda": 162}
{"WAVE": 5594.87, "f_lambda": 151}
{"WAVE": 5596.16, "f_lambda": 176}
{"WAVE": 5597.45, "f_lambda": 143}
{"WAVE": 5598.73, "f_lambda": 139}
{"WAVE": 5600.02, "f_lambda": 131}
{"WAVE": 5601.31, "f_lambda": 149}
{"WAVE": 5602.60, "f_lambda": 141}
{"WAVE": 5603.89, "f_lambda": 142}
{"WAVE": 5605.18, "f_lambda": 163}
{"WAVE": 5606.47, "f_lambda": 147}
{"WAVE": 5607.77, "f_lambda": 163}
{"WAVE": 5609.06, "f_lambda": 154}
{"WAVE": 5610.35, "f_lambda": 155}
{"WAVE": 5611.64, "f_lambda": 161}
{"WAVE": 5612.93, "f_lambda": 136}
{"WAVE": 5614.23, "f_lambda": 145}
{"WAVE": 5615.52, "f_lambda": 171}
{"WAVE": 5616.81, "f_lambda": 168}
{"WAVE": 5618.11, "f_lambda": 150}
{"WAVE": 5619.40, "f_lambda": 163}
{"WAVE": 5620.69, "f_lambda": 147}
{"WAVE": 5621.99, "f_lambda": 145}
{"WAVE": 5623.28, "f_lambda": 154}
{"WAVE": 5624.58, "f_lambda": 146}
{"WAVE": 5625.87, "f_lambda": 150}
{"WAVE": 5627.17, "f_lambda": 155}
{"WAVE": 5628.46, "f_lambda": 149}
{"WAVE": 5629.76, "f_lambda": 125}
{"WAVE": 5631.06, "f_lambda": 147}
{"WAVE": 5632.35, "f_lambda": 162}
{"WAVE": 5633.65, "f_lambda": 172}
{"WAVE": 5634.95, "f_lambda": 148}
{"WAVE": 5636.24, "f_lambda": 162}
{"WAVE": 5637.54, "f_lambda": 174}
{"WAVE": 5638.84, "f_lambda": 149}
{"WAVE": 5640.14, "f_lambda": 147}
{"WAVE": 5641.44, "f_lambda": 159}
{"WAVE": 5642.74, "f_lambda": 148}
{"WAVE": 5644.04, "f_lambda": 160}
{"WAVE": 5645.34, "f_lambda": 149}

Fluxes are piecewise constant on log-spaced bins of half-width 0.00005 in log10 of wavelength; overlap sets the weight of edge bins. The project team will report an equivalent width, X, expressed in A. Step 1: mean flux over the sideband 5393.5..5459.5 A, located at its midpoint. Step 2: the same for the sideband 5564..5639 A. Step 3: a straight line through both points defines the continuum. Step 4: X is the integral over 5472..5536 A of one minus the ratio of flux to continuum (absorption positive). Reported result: 7.3 A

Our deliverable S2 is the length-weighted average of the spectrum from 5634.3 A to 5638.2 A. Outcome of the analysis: 161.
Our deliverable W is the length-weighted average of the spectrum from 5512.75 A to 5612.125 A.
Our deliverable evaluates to 152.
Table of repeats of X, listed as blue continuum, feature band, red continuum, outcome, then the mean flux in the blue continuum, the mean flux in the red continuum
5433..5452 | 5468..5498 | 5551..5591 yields 2.43 A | 174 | 160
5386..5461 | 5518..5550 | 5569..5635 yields 3.59 A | 171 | 156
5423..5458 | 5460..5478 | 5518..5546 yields 1.52 A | 168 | 143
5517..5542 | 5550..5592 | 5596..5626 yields -3.73 A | 143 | 151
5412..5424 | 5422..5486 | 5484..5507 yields 4.99 A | 194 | 150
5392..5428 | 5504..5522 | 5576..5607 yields 3.13 A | 179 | 157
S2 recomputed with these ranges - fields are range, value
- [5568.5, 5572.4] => 162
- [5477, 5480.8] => 147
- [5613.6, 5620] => 159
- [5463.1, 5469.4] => 147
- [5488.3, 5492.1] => 169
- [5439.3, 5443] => 196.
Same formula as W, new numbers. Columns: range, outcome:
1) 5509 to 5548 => 141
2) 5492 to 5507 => 141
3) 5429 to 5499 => 157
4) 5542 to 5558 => 149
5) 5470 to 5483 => 150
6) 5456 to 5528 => 146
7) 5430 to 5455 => 168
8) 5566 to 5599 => 161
